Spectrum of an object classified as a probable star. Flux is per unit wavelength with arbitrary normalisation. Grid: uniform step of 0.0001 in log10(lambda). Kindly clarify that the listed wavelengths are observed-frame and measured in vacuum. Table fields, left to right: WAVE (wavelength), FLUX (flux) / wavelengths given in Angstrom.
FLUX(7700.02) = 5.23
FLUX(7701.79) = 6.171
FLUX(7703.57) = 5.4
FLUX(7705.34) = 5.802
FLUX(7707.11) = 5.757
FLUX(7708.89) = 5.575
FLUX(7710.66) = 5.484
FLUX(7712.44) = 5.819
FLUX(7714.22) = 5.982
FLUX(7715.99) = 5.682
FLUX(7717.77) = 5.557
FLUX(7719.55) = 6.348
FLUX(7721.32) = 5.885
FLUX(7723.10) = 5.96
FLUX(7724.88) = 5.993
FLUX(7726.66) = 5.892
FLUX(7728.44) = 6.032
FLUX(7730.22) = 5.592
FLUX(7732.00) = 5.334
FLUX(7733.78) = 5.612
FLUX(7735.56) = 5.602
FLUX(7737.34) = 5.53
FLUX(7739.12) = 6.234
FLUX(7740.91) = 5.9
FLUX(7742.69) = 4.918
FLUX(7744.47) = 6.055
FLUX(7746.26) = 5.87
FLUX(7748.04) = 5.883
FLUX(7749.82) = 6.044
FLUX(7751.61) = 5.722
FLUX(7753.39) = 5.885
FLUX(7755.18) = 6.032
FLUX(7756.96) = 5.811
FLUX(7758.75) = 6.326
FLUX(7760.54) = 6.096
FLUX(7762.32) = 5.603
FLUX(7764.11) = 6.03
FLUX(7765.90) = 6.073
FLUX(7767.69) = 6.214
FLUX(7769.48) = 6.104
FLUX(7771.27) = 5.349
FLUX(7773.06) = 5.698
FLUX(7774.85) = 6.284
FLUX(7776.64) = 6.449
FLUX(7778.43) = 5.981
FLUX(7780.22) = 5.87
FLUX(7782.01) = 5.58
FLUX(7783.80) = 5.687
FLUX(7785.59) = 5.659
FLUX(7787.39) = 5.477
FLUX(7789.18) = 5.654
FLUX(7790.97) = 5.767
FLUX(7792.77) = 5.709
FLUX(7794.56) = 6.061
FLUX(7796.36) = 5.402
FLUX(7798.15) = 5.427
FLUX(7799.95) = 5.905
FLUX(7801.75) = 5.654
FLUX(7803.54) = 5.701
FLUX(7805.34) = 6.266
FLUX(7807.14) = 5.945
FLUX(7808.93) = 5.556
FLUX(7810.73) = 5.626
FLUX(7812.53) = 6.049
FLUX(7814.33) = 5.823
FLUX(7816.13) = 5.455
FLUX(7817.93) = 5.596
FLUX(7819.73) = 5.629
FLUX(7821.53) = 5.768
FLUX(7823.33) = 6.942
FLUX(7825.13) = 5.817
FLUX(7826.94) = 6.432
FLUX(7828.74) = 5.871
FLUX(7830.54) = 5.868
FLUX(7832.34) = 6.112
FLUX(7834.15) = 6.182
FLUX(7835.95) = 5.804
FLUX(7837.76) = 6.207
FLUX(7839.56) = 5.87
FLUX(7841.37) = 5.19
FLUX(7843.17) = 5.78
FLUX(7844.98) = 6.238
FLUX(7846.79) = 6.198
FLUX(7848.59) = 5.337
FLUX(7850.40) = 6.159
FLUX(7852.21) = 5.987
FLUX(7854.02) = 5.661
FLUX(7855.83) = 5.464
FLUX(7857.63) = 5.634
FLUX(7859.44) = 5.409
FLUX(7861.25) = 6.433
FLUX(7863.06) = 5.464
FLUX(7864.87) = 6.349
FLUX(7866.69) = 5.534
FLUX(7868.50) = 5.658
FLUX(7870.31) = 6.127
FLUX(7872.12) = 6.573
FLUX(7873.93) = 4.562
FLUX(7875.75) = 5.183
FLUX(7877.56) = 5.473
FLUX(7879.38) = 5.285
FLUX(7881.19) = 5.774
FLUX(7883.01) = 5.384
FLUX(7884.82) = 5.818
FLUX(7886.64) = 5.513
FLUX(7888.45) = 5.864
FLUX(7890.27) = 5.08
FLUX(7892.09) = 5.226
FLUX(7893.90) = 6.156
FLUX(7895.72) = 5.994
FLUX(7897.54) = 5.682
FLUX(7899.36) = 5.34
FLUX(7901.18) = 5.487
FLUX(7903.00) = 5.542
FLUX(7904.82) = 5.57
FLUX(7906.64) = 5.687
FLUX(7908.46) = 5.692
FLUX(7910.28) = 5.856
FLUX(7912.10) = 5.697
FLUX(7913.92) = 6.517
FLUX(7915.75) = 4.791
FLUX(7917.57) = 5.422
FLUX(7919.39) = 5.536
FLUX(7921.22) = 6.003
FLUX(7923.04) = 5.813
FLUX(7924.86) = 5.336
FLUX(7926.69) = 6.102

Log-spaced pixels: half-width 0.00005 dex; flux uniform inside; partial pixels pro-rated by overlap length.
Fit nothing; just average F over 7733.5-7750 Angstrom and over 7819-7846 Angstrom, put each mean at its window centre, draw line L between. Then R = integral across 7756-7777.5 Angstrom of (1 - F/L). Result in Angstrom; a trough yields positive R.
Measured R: -0.67 Angstrom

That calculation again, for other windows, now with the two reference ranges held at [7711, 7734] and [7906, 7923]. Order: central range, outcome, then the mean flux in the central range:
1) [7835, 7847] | -0.3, 5.88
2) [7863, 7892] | 0.6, 5.59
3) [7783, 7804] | 0.4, 5.67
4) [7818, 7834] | -0.8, 6.04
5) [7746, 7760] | -0.4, 5.95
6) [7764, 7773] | -0.2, 5.92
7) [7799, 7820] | 0.0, 5.77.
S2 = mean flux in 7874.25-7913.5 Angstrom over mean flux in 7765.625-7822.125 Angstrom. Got 1.0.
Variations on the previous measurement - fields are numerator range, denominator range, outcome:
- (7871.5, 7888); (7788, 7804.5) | 0.97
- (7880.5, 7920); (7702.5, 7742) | 0.97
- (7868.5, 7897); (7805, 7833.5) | 0.95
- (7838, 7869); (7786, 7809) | 1.01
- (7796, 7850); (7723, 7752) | 1.02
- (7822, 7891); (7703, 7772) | 1.00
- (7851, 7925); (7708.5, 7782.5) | 0.97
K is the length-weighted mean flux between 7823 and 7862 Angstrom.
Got 5.92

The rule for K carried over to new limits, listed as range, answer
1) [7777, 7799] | 5.71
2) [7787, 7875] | 5.82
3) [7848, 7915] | 5.68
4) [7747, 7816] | 5.85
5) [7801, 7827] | 5.87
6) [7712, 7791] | 5.85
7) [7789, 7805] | 5.72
